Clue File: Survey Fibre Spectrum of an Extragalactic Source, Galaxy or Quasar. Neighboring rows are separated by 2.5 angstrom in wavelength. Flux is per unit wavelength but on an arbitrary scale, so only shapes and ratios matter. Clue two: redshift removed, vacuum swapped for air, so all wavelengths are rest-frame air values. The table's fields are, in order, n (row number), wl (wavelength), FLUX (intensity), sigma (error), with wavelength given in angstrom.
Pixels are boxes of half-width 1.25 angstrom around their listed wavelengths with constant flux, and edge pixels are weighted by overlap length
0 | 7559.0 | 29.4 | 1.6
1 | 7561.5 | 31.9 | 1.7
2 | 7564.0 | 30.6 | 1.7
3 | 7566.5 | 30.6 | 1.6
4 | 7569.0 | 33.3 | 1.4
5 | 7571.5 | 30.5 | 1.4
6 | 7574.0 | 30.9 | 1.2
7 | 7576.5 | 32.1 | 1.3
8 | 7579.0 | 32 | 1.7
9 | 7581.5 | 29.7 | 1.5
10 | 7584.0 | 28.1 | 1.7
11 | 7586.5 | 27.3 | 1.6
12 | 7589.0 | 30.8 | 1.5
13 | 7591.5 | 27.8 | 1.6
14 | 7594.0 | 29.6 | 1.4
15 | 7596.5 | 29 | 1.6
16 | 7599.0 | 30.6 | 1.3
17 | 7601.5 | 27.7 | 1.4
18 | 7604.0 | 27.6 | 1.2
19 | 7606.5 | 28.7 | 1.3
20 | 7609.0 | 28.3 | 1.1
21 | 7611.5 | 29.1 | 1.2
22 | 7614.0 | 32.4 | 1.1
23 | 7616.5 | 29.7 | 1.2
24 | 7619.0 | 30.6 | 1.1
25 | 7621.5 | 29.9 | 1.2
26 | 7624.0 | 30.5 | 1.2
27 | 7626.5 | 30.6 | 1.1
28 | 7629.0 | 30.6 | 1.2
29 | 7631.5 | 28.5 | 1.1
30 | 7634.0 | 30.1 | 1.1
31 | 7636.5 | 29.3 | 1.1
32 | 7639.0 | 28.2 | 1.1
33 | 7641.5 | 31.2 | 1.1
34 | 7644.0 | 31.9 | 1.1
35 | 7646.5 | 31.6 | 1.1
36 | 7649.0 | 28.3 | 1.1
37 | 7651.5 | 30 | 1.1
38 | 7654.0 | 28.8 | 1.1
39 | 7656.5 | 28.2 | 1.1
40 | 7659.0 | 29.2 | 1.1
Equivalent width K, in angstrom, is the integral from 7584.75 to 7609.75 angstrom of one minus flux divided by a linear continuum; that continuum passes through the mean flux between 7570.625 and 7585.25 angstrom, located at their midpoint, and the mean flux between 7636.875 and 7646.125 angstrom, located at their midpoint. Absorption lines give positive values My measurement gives 1.5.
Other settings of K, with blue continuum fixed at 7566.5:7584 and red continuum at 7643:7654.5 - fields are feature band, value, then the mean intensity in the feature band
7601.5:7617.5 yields 0.8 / 29.2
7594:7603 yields 0.5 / 29.1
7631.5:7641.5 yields 0.3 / 29.4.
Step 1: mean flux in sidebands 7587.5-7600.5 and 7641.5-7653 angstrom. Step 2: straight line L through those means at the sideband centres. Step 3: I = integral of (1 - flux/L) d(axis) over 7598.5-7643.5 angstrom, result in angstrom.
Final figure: 0.5 angstrom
